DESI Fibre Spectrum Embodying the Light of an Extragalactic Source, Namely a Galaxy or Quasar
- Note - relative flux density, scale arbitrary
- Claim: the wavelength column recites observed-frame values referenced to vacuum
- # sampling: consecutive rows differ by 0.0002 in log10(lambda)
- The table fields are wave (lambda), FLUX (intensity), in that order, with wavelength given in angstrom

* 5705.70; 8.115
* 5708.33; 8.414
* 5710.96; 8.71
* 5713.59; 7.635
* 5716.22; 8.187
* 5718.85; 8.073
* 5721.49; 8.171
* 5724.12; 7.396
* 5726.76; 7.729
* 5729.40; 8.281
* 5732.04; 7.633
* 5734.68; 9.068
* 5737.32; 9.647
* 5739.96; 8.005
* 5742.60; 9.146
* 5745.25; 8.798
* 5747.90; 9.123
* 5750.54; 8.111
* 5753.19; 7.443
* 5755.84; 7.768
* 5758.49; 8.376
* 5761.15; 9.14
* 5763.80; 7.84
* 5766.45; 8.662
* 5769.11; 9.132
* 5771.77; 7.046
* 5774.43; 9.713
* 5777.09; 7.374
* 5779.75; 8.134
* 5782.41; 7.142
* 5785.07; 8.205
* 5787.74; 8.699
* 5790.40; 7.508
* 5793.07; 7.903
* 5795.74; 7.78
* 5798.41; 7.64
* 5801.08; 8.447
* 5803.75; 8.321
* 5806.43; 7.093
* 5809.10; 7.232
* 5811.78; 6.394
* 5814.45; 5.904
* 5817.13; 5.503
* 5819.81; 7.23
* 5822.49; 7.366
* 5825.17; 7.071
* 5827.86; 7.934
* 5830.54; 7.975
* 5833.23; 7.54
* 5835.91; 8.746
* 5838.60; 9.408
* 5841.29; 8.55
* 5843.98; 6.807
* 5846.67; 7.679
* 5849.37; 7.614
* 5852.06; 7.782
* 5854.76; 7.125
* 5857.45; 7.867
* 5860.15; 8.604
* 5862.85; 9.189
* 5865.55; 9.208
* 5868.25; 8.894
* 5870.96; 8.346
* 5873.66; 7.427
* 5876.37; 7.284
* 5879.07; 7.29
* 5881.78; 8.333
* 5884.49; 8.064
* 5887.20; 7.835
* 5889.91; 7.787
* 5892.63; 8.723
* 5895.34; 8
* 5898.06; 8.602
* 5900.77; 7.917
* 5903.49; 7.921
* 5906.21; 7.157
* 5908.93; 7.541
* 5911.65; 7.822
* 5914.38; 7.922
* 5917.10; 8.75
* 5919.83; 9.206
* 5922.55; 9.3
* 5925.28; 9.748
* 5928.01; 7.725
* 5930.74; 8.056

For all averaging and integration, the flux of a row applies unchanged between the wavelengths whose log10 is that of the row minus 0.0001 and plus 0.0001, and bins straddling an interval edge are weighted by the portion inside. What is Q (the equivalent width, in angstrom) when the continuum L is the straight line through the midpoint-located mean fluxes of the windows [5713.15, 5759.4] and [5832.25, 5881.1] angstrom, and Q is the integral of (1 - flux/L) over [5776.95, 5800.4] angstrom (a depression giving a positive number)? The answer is 0.9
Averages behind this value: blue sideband 8.27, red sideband 8.08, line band 7.86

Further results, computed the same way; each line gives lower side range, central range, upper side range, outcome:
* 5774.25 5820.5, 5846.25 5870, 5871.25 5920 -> -1.4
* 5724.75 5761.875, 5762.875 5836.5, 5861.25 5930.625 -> 5.9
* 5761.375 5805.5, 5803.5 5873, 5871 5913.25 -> 2.2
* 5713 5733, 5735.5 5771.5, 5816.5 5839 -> -3.2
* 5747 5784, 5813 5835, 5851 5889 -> 2.8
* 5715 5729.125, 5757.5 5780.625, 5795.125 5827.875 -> -2.6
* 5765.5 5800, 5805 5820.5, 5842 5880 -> 2.9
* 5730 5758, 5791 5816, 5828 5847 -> 2.6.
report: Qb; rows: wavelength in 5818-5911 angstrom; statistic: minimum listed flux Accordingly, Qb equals 6.807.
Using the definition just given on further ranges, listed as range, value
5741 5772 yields 7.046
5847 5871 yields 7.125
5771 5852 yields 5.503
